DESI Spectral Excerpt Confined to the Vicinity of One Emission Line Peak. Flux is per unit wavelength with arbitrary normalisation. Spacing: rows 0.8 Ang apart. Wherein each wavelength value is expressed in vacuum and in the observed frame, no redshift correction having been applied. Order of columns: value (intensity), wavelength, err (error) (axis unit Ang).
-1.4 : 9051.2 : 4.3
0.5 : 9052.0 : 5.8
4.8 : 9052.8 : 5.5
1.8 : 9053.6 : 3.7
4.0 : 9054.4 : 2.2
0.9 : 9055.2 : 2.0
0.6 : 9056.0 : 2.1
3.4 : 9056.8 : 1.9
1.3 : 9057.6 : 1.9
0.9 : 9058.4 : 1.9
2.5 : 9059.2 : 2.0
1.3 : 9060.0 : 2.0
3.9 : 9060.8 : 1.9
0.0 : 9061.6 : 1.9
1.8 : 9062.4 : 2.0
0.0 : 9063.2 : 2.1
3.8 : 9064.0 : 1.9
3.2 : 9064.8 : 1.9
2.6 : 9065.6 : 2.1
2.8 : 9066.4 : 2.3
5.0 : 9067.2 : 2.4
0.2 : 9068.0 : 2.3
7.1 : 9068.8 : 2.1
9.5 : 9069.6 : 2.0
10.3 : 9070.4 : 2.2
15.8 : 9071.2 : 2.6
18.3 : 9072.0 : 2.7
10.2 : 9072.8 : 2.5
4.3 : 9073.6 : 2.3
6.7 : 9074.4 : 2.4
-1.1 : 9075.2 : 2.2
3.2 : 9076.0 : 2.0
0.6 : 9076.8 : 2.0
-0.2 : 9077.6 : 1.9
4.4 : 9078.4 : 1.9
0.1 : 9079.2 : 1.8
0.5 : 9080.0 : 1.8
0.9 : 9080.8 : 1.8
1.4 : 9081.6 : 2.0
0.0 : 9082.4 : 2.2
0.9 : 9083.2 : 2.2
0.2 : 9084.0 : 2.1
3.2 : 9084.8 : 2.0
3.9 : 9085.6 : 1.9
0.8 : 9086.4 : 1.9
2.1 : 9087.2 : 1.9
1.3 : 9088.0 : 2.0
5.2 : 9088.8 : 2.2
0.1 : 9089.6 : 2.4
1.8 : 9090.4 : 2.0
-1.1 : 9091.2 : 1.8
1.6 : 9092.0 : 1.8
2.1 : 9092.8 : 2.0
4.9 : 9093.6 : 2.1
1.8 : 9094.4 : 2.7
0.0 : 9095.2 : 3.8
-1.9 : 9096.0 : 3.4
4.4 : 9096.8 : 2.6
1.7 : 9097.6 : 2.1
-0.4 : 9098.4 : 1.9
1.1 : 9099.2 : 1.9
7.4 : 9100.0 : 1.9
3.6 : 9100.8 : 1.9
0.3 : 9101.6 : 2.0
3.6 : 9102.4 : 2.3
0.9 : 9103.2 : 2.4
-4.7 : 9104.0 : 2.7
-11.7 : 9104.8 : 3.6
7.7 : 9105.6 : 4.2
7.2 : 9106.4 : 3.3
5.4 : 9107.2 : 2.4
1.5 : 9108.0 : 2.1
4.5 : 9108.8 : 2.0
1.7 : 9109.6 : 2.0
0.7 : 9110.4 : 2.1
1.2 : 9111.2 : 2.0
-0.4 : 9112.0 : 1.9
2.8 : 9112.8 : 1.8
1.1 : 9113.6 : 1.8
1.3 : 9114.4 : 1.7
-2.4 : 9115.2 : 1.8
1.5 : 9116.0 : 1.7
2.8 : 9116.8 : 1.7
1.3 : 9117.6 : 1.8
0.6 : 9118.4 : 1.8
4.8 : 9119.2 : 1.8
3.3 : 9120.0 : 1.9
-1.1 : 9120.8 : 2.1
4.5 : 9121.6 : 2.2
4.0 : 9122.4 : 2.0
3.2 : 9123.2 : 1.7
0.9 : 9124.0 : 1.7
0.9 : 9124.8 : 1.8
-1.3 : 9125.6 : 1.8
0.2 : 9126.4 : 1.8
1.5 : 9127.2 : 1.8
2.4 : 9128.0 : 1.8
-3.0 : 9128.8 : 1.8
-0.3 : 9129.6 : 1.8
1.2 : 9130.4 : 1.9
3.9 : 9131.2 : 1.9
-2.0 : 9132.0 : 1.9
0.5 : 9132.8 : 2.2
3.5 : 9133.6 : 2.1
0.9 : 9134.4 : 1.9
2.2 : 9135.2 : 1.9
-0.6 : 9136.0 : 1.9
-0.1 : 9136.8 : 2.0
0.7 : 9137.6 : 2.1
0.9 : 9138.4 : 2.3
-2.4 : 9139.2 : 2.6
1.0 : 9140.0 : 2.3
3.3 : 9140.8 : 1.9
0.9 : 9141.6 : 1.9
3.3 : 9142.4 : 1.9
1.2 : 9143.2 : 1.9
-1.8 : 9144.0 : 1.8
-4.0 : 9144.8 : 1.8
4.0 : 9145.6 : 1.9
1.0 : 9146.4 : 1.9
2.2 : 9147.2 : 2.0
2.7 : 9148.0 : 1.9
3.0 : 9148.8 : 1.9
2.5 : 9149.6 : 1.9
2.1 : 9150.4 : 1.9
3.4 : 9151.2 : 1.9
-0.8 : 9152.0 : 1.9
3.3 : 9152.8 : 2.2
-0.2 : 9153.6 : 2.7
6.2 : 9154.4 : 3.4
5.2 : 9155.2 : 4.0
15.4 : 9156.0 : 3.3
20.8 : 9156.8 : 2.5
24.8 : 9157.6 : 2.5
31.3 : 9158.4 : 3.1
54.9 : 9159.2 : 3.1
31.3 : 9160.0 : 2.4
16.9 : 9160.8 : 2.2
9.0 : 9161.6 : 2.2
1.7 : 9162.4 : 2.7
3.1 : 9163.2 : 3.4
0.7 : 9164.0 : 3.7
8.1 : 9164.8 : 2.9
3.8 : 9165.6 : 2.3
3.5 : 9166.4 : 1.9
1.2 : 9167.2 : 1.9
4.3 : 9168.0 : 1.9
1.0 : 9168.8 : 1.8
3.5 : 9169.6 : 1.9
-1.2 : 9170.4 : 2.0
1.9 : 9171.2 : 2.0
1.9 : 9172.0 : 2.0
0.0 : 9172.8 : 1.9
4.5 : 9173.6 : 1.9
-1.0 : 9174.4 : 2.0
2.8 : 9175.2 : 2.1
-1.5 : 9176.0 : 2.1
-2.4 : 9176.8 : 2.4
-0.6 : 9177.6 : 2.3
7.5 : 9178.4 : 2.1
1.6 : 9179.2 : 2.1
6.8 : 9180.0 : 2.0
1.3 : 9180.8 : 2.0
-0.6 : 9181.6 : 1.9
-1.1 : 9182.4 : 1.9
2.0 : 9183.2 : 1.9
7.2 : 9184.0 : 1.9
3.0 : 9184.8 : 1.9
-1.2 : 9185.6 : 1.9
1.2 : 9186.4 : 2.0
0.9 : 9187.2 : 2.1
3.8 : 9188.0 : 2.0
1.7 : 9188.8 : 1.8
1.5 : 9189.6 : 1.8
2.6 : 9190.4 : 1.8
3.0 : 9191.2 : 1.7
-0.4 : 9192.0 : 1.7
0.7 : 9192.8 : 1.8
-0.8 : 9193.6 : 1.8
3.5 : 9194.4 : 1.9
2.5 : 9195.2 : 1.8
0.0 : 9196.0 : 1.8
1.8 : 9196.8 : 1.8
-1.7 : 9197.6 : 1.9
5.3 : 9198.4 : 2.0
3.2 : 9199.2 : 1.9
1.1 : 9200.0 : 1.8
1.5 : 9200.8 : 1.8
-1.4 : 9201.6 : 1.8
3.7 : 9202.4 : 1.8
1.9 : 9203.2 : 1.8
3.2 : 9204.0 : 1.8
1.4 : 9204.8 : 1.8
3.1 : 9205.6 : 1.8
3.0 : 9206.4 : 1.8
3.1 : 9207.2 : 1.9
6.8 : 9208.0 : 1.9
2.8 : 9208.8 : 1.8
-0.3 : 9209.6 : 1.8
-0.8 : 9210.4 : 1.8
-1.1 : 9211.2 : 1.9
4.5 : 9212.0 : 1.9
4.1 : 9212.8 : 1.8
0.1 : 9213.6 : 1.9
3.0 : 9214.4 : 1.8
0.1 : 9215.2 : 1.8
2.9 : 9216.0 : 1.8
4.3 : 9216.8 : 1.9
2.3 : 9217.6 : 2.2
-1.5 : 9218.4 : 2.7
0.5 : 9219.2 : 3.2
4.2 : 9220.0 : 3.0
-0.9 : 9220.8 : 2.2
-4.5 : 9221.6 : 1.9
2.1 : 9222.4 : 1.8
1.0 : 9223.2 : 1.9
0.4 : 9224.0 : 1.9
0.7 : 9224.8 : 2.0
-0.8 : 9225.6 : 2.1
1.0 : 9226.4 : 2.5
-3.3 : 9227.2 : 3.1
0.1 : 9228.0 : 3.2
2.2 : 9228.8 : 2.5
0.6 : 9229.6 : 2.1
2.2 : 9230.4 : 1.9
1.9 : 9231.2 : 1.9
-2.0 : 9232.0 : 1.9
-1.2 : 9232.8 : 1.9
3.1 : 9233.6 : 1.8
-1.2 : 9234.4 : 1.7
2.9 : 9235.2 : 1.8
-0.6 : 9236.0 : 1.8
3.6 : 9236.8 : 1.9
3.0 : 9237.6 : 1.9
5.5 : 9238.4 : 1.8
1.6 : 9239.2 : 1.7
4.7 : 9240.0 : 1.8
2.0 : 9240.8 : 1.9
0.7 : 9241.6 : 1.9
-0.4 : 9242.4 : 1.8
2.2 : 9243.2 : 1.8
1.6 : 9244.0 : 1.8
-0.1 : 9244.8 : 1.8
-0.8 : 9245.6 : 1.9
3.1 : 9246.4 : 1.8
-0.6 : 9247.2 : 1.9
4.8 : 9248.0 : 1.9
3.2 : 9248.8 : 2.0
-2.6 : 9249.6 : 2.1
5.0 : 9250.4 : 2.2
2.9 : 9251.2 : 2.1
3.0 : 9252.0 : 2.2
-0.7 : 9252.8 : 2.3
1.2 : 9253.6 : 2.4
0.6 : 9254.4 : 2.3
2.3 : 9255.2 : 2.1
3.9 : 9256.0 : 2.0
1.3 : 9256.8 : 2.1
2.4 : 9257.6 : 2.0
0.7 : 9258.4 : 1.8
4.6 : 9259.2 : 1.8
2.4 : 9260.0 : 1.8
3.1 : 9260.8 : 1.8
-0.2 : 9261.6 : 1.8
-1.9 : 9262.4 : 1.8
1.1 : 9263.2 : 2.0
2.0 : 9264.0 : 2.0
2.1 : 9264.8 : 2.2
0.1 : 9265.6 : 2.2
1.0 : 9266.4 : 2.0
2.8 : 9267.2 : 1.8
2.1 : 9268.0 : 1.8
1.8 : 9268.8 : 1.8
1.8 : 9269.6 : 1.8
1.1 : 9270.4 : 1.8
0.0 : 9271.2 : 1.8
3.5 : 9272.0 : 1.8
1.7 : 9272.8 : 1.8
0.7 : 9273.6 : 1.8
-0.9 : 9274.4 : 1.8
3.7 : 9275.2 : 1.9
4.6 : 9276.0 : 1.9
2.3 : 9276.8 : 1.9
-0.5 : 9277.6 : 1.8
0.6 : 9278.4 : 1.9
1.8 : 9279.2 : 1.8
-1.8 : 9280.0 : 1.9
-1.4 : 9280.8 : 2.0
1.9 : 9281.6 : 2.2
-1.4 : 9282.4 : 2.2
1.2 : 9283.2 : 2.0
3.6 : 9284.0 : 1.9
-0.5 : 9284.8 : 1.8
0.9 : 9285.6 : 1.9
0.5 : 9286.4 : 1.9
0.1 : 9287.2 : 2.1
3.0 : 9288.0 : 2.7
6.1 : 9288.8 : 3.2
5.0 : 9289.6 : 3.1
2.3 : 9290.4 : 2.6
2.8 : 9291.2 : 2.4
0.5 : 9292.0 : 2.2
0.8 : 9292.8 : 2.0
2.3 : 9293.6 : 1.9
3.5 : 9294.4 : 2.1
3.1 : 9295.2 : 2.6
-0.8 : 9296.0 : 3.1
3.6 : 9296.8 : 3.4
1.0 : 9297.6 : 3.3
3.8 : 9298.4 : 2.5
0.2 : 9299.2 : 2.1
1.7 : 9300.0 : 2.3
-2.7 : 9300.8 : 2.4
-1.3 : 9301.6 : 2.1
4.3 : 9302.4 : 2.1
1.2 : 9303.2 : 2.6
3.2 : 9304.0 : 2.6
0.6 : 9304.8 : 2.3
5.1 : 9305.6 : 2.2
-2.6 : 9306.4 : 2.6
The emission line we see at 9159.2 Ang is [O III] 5007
